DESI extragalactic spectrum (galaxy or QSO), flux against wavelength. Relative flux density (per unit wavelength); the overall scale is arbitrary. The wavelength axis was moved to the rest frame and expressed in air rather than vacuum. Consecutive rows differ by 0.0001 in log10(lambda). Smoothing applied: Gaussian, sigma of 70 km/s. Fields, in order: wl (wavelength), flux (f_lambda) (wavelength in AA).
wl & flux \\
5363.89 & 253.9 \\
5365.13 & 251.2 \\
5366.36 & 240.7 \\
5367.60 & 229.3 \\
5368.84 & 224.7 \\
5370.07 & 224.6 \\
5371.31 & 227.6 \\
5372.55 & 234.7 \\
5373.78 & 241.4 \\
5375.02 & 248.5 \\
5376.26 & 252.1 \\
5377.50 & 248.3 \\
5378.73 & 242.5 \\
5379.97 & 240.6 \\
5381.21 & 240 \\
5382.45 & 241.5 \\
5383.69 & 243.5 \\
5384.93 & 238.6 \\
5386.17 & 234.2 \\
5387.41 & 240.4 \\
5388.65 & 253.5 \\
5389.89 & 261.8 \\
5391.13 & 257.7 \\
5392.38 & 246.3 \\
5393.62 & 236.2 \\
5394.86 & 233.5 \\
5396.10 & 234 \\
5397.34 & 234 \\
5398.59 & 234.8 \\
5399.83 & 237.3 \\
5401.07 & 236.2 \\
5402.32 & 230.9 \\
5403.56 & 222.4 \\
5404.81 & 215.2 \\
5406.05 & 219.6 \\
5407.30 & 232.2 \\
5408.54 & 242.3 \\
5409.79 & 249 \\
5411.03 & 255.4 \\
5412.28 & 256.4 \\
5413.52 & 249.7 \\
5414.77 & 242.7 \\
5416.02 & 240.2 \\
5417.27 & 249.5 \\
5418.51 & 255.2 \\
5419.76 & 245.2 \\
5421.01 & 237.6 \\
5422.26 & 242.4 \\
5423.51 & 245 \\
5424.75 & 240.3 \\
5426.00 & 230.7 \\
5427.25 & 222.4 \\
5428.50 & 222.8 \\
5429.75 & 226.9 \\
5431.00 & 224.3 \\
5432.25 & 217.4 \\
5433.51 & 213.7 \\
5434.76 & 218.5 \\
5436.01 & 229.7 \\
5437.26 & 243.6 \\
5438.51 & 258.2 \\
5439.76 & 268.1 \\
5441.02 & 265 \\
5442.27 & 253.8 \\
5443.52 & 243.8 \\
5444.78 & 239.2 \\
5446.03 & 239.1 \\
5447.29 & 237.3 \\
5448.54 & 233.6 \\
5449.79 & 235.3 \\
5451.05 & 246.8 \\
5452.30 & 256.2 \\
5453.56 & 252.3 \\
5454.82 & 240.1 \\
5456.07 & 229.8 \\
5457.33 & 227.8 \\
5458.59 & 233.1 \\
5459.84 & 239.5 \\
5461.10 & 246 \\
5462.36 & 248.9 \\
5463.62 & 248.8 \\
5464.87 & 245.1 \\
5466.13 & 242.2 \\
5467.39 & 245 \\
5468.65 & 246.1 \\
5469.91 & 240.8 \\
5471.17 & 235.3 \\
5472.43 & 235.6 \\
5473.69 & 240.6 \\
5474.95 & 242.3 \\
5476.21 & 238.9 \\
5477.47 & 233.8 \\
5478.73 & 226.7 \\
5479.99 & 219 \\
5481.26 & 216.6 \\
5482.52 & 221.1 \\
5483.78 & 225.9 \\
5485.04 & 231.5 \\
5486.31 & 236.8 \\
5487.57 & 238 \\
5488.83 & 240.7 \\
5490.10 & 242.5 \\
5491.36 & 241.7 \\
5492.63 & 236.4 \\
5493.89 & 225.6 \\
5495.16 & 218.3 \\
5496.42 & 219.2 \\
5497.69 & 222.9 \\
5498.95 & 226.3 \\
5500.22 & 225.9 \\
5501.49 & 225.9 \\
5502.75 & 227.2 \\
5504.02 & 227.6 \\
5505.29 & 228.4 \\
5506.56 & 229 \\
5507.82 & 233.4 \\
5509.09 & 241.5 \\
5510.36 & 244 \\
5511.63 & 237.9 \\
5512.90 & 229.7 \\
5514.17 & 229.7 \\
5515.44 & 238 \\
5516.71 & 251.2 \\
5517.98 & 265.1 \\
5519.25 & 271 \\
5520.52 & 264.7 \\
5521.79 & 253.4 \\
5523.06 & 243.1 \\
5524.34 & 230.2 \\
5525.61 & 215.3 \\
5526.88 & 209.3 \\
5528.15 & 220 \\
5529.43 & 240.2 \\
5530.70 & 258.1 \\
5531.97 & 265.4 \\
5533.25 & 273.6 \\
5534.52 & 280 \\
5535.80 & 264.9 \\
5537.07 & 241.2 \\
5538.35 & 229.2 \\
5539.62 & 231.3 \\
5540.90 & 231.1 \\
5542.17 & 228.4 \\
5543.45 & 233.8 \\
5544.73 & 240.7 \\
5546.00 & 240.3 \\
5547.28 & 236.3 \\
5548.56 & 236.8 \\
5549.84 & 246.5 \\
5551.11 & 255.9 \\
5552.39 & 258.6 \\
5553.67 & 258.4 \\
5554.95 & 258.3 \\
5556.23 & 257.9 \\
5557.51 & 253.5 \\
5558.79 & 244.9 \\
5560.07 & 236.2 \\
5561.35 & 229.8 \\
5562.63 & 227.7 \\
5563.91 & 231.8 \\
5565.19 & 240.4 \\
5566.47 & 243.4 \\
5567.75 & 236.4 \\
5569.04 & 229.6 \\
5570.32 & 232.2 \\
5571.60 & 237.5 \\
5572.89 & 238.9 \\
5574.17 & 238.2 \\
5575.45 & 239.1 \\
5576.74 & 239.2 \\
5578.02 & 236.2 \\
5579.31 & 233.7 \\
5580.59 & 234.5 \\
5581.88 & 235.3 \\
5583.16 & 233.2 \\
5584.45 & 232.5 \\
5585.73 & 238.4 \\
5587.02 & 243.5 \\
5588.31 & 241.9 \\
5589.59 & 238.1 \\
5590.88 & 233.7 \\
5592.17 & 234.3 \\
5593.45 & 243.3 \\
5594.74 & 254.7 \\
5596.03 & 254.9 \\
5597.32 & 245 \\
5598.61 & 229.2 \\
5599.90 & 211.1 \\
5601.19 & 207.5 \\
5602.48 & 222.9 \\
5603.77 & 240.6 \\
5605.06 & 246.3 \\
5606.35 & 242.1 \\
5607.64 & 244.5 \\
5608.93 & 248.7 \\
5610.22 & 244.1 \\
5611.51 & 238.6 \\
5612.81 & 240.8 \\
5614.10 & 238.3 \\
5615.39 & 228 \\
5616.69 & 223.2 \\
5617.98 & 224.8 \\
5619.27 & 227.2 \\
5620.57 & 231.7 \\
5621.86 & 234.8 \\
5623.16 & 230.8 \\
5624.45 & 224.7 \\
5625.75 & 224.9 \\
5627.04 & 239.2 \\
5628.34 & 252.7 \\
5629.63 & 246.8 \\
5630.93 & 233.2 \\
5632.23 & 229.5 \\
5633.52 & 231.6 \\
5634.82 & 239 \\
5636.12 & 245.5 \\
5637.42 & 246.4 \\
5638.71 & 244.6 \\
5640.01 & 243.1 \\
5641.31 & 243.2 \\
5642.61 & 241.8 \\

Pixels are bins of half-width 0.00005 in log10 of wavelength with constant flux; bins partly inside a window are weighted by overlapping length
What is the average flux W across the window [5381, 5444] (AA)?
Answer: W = 239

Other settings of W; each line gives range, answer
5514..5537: 249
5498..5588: 240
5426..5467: 239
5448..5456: 243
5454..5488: 236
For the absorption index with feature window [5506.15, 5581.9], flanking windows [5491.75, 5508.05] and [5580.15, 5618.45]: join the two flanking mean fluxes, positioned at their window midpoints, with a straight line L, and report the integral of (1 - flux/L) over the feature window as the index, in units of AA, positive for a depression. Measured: -3.6 AA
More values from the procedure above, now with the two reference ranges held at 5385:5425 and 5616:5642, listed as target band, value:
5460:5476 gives -0.22 AA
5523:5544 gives -0.25 AA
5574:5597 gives -0.24 AA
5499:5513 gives 0.41 AA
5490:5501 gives 0.50 AA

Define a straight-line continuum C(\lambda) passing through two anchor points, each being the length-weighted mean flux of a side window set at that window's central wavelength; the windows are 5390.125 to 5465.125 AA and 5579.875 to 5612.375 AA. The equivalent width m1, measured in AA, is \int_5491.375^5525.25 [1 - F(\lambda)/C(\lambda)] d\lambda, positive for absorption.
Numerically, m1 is 0.3 AA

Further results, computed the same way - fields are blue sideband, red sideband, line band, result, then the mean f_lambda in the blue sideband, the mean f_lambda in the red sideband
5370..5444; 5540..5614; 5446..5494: 0.37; 240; 239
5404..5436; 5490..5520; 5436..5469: -1.28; 236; 235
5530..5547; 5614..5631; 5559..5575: 0.45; 247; 233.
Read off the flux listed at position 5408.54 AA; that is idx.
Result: 242.3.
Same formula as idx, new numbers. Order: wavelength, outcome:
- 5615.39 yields 228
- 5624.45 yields 224.7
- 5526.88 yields 209.3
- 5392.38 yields 246.3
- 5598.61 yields 229.2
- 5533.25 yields 273.6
